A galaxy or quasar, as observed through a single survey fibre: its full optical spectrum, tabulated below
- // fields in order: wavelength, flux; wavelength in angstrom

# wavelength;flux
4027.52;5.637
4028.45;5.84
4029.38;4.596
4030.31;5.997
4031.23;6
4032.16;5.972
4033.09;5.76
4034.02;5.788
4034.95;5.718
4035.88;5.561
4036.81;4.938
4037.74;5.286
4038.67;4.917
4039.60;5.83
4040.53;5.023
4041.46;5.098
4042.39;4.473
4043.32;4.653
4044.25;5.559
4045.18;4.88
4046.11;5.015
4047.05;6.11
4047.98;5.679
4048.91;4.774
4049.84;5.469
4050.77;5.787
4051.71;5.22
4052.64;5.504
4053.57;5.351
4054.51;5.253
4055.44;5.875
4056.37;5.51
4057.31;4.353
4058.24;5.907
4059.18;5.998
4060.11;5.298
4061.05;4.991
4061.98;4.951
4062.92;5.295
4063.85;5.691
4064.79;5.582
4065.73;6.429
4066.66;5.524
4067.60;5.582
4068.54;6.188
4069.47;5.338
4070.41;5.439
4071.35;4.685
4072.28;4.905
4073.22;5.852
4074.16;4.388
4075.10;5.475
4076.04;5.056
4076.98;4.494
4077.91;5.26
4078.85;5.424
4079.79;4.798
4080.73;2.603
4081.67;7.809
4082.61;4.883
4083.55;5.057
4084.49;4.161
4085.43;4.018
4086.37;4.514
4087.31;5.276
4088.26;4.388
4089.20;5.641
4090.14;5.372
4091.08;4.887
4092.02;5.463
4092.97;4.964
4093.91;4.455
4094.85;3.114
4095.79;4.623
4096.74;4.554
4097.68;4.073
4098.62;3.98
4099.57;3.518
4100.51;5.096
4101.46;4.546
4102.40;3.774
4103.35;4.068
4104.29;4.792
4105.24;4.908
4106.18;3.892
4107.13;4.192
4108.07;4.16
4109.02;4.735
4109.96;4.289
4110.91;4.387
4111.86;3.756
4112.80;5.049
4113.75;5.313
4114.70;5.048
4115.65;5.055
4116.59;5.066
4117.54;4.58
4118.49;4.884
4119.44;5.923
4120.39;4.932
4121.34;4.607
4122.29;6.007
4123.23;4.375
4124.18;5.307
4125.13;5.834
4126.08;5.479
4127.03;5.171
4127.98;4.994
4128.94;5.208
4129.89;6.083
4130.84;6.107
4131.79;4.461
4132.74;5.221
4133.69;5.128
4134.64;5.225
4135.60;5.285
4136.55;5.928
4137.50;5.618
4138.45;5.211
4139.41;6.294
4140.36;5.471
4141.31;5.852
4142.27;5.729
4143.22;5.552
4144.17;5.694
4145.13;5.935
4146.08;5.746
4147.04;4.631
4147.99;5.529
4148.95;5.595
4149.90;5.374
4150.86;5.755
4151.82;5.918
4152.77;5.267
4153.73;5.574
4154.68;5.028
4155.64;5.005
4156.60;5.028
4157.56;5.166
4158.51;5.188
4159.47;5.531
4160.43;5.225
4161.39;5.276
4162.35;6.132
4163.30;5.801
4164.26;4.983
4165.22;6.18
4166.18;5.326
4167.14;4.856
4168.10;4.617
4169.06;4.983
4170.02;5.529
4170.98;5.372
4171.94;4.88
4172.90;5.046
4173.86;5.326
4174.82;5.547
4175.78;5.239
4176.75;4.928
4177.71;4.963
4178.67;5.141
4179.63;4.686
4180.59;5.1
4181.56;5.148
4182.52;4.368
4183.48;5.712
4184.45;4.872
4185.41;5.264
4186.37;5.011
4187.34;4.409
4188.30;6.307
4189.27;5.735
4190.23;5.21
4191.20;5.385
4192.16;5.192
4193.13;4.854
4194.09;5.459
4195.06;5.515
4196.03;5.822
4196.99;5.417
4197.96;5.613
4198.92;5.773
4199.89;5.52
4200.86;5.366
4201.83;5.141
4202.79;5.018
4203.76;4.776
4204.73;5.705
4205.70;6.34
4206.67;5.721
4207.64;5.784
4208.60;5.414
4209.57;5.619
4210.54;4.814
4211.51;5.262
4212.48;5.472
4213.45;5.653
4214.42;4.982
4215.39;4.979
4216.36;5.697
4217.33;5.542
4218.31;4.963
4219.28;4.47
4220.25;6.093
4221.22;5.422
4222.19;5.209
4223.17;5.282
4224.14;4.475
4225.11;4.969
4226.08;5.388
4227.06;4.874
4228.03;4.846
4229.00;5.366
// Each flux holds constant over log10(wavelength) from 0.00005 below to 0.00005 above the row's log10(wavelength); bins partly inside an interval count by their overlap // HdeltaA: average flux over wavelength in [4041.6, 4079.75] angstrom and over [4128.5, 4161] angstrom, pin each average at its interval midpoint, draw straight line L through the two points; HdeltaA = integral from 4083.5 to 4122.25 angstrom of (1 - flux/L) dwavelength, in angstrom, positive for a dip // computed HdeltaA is 5.52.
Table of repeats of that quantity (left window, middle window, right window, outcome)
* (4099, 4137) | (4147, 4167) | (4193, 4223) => -1.1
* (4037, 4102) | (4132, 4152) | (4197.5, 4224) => -1.1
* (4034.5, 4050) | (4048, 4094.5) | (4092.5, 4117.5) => -3.2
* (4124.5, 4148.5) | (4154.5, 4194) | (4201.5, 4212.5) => 1.8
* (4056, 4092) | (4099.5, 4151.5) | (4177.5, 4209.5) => 1.4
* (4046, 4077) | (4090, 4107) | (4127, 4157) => 3.1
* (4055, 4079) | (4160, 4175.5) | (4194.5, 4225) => 0.2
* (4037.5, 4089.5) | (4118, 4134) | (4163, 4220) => -0.1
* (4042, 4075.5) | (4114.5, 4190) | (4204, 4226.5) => 0.6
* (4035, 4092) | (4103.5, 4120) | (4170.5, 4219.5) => 1.7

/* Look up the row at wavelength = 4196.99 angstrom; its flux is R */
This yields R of 5.417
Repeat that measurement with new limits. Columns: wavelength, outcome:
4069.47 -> 5.338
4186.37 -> 5.011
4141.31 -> 5.852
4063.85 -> 5.691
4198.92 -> 5.773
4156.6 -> 5.028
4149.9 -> 5.374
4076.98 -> 4.494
